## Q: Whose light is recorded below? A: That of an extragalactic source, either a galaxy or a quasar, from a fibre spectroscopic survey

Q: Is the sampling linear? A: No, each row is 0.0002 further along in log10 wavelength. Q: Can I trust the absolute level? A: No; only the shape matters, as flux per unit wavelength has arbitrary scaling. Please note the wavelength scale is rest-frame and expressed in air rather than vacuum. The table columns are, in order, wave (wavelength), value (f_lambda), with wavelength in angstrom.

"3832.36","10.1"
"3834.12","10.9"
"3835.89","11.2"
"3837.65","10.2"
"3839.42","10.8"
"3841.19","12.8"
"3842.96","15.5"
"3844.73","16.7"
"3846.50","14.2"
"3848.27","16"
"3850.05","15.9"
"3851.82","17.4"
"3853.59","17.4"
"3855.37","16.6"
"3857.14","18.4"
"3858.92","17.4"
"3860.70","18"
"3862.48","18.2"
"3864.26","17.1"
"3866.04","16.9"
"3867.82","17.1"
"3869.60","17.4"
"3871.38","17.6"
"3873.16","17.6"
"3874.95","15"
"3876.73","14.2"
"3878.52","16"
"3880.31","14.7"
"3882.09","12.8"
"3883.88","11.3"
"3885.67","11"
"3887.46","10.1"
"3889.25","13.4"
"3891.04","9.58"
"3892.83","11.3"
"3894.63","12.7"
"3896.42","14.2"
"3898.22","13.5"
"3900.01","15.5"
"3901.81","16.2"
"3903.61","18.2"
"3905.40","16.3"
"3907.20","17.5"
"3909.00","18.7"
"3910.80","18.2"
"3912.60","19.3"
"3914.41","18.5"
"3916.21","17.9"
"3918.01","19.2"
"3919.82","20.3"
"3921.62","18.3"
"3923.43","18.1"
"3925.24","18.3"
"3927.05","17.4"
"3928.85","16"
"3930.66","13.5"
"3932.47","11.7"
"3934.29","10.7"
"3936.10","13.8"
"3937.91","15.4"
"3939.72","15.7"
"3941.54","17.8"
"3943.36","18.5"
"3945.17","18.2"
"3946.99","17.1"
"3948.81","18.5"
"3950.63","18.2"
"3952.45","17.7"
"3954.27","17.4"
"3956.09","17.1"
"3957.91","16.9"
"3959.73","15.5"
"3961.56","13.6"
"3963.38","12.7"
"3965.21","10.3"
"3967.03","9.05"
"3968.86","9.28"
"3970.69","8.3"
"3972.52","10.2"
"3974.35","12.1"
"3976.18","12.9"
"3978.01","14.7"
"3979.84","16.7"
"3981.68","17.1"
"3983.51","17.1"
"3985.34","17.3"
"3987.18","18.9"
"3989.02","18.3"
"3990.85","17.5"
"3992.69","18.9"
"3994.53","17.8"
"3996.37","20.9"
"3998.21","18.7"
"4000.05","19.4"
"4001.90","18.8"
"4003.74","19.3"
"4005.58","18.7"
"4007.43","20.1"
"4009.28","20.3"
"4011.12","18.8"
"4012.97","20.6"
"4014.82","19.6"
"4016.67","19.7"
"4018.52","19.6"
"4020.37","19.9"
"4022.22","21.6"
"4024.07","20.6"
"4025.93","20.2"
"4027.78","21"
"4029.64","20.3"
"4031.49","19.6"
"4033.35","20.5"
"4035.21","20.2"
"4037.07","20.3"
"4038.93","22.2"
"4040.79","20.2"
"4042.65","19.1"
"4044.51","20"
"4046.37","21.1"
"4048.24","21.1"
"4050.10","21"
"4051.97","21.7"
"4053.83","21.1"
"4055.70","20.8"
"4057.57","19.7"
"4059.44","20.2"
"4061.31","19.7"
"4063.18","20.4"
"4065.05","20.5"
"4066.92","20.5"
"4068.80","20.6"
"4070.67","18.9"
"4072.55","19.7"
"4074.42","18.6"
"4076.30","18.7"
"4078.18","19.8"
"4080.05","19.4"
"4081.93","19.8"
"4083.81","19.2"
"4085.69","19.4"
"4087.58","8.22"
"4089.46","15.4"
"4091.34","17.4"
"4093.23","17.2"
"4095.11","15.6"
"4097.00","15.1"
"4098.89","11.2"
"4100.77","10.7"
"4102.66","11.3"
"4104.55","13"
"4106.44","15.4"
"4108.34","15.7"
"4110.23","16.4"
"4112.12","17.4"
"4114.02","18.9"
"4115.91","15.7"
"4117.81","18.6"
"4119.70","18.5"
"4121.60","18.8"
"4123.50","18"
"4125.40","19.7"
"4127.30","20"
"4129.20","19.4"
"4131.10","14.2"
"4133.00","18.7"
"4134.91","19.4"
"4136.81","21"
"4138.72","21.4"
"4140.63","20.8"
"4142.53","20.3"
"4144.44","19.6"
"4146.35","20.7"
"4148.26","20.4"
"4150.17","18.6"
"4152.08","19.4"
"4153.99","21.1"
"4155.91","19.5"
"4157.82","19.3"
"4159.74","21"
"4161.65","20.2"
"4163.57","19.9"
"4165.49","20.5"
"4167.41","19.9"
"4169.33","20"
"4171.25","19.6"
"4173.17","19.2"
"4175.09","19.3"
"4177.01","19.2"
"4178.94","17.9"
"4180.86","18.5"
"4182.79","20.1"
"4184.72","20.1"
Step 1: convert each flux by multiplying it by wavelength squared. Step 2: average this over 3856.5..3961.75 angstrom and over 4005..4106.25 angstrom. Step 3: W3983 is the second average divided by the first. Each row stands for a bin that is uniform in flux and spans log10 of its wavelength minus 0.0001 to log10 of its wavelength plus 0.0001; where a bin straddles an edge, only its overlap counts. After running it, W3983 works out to 1.3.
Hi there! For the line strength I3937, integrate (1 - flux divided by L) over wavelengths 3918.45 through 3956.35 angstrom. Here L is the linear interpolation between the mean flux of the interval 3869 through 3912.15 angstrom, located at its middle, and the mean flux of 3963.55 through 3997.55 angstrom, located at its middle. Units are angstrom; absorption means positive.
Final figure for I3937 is -4.82 angstrom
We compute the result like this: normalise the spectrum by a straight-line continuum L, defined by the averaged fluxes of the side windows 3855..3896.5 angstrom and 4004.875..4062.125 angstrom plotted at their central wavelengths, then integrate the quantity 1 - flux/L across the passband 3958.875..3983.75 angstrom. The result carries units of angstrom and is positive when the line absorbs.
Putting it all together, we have 7.5 angstrom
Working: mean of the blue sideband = 14.9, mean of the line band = 12.7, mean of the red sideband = 20.3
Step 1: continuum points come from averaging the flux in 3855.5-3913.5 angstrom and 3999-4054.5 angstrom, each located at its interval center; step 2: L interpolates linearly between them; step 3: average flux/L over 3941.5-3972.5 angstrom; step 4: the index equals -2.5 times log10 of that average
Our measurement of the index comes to 0.199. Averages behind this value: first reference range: 15.5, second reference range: 20.2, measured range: 14.8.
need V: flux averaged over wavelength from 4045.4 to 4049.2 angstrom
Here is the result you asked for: 21.1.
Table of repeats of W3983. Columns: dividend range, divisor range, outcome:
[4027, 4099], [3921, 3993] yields 1.31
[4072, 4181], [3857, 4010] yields 1.25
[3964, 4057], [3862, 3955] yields 1.21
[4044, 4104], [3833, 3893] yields 1.37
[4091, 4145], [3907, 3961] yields 1.11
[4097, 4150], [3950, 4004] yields 1.20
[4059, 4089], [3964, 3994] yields 1.38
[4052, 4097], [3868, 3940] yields 1.32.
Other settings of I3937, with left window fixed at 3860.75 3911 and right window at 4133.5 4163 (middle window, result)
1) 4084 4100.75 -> 3.7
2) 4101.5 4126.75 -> 3.6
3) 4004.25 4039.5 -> -4.9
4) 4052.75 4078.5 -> -1.9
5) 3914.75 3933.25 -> -1.6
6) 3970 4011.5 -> 0.1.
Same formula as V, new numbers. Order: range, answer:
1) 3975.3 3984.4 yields 15.7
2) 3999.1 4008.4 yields 19.2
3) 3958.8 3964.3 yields 13.9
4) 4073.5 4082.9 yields 19.3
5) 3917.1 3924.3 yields 19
